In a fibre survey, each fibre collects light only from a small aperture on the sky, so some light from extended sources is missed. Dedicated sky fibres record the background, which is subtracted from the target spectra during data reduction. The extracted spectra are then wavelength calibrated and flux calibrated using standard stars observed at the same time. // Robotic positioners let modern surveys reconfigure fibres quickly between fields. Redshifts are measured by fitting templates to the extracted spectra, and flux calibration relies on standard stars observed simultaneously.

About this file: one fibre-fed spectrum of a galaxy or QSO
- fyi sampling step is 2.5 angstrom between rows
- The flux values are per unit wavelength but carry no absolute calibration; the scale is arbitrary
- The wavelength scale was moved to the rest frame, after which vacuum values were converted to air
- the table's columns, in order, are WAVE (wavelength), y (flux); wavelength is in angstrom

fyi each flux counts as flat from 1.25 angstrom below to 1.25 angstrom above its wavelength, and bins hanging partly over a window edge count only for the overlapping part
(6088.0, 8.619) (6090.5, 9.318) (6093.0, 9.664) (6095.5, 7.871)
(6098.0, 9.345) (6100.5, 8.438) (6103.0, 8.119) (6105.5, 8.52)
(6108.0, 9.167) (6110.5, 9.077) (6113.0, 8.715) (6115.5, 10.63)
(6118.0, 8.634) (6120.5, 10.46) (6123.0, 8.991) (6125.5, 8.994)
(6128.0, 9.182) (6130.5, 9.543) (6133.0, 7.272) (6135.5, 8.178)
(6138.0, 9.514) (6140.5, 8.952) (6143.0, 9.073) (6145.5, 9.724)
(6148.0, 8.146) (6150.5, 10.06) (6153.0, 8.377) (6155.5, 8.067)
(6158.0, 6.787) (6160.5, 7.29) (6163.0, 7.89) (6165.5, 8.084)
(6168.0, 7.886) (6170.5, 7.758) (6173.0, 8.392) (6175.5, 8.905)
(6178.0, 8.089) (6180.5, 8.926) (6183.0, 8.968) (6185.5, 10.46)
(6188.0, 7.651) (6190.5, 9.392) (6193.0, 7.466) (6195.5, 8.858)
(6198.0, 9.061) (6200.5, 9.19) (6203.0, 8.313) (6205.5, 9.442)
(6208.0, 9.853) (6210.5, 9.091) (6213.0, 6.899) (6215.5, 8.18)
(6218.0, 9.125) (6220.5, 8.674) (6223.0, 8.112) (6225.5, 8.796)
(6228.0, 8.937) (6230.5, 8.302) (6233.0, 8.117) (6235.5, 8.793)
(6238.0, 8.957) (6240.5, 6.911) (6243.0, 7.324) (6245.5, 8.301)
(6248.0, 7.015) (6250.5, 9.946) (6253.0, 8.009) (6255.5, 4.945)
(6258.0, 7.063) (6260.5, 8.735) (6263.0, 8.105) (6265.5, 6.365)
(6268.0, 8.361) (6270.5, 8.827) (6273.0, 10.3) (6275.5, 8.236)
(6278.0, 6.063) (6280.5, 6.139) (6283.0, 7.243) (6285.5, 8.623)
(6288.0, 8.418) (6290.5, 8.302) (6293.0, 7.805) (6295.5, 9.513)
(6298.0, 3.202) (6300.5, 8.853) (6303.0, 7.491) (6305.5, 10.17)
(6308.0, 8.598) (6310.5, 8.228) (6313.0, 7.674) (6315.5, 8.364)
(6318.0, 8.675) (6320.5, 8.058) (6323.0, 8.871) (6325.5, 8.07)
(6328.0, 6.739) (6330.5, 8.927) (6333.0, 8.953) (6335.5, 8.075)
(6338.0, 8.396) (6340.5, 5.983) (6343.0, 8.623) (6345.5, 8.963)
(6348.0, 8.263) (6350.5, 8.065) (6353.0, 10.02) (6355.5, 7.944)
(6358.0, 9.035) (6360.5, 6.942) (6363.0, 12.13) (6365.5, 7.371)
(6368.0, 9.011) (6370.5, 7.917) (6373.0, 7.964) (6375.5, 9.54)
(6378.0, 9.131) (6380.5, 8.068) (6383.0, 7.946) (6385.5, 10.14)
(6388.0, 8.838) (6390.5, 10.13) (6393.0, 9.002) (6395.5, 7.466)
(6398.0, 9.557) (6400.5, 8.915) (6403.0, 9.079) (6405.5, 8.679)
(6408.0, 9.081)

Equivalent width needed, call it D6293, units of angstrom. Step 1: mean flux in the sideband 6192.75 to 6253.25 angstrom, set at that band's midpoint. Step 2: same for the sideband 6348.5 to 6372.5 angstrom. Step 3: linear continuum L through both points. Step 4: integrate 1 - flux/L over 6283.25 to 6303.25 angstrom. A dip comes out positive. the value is 1.92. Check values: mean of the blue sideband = 8.49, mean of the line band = 7.76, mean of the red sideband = 8.68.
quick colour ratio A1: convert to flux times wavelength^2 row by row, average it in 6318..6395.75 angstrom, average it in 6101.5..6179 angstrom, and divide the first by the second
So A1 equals 1.06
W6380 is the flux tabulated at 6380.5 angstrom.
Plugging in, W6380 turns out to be 8.068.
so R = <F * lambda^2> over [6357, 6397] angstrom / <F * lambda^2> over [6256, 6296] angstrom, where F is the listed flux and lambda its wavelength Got 1.15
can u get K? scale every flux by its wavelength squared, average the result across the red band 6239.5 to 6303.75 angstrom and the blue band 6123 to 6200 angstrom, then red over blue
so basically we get 0.93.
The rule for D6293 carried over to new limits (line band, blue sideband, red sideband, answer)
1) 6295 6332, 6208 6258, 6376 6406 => 2.1 angstrom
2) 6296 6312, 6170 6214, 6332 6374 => 1.3 angstrom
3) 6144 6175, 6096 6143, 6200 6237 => 2.1 angstrom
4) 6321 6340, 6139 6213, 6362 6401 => 1.4 angstrom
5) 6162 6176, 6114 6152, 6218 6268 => 1.0 angstrom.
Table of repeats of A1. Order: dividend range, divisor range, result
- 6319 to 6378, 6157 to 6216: 1.05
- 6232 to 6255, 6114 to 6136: 0.92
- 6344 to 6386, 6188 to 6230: 1.05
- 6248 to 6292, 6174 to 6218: 0.92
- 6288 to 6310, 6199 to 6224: 0.95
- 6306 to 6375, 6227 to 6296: 1.08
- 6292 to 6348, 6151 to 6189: 1.03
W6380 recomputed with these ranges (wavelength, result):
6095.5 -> 7.871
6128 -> 9.182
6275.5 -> 8.236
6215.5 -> 8.18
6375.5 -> 9.54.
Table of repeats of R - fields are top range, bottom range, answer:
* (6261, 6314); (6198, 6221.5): 0.93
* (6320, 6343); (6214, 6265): 1.02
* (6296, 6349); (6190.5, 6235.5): 0.97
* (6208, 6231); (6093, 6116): 1.00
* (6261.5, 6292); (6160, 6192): 0.97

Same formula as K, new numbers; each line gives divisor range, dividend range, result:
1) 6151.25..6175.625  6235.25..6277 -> 1.04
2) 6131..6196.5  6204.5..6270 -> 0.99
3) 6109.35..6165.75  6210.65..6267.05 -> 0.94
